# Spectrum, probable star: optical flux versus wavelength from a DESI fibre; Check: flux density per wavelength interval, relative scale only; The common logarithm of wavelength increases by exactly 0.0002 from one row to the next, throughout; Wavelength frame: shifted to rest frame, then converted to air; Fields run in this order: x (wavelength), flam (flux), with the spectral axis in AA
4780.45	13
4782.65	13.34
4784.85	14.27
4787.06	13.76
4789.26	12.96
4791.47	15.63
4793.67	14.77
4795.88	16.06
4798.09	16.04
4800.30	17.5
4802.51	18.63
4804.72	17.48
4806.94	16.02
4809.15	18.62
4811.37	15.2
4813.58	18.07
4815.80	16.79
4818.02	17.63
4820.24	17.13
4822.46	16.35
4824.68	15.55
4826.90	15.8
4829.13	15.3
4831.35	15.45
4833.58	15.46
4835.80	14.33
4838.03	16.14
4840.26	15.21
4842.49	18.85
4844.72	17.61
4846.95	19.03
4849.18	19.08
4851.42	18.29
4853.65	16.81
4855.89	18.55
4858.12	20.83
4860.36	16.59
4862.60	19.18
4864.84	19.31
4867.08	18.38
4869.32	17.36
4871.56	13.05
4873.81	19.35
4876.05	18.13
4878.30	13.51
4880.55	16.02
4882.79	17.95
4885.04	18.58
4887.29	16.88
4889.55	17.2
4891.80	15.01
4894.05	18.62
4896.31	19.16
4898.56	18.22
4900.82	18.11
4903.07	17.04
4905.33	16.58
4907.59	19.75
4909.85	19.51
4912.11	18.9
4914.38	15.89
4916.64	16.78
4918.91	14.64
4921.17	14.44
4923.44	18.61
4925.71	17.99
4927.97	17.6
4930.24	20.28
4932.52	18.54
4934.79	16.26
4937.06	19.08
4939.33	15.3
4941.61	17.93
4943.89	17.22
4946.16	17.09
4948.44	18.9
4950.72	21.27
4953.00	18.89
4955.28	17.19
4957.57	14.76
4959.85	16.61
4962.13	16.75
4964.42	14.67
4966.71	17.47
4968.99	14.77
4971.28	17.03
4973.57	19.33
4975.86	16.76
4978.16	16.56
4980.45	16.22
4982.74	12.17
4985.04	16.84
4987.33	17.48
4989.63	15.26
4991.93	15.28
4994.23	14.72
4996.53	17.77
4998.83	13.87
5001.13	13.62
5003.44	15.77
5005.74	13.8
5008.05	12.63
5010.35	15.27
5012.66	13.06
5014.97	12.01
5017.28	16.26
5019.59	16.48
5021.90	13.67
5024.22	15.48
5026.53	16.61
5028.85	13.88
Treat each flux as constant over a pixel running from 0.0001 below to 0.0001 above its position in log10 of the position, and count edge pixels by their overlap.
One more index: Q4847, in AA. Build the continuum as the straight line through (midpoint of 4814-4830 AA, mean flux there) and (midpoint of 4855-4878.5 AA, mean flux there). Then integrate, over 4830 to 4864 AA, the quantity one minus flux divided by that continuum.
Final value -0.4 AA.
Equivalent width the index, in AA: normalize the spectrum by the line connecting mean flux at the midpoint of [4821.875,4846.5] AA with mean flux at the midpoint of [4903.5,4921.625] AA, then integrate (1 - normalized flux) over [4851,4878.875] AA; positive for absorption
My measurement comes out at -2.0 AA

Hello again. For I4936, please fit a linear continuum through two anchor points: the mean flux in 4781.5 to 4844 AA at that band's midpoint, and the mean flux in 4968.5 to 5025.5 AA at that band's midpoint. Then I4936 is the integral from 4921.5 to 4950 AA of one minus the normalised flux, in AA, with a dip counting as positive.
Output -4.25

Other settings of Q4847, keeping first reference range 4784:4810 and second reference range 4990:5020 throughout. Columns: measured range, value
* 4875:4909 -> -4.5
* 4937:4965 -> -4.4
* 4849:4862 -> -2.3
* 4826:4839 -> 0.3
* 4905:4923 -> -2.3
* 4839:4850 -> -1.6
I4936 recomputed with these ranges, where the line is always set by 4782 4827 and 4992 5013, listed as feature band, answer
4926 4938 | -2.5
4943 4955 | -2.9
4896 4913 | -3.3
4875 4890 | -1.3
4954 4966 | -0.9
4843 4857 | -2.2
